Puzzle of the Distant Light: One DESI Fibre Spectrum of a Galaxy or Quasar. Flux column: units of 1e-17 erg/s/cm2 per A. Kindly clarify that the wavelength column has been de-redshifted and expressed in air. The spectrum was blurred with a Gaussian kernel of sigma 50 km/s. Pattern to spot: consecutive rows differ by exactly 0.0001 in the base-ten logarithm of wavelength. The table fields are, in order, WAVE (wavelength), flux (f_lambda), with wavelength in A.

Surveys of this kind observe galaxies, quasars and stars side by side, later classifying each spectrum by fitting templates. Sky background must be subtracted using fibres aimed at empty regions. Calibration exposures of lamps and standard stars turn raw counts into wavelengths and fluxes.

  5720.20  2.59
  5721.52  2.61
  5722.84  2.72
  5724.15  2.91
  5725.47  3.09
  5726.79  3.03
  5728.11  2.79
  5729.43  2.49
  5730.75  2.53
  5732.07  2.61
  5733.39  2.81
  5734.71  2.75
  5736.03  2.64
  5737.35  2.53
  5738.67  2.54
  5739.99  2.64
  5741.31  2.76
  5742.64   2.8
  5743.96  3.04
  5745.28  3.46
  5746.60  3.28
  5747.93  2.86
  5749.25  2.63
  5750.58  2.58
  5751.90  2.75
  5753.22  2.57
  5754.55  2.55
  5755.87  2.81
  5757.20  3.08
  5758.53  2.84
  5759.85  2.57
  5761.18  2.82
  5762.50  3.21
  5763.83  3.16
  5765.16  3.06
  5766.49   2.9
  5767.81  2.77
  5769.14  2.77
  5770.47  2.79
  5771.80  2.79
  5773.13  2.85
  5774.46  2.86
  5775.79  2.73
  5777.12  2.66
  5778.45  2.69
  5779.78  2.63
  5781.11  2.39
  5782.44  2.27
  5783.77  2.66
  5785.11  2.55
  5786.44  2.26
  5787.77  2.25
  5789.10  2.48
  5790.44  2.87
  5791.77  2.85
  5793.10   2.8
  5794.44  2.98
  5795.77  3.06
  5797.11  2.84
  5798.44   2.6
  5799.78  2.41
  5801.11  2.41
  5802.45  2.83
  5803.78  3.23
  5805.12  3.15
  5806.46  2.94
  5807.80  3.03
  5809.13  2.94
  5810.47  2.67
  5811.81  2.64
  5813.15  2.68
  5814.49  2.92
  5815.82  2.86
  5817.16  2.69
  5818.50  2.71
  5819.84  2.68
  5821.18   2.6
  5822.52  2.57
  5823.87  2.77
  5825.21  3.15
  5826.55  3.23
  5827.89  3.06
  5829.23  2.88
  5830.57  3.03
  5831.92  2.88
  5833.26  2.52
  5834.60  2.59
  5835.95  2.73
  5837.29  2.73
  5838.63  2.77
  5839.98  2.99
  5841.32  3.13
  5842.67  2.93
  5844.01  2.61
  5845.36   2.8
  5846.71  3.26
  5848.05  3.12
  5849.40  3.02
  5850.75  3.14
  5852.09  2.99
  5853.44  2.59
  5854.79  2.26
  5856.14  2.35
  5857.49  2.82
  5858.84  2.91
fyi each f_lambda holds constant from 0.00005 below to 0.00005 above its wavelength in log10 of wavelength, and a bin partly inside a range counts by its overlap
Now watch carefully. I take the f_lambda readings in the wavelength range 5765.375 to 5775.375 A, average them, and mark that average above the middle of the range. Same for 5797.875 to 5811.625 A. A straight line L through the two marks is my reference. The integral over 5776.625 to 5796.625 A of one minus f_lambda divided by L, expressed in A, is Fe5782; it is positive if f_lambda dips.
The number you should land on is 1.37 A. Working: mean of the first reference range 2.83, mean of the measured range 2.63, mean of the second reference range 2.82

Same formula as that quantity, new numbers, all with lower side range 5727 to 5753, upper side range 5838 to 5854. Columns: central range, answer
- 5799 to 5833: 0.7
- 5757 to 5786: 0.5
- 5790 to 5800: 0.1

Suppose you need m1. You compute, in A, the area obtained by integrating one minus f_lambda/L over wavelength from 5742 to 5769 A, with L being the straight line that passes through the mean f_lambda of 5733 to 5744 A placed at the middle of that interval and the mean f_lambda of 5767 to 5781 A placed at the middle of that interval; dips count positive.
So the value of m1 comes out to -1.6 A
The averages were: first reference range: 2.7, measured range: 2.89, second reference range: 2.74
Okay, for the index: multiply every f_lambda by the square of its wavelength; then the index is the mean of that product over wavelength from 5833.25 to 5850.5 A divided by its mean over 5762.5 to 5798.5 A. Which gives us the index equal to 1.1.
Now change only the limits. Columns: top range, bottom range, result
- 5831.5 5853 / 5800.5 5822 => 1.04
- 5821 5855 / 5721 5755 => 1.07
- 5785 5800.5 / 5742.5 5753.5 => 0.93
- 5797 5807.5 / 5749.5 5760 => 1.05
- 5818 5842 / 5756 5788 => 1.06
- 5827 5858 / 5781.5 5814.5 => 1.06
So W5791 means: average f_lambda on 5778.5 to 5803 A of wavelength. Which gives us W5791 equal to 2.62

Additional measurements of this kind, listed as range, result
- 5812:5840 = 2.8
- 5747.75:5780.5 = 2.8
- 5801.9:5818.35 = 2.88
